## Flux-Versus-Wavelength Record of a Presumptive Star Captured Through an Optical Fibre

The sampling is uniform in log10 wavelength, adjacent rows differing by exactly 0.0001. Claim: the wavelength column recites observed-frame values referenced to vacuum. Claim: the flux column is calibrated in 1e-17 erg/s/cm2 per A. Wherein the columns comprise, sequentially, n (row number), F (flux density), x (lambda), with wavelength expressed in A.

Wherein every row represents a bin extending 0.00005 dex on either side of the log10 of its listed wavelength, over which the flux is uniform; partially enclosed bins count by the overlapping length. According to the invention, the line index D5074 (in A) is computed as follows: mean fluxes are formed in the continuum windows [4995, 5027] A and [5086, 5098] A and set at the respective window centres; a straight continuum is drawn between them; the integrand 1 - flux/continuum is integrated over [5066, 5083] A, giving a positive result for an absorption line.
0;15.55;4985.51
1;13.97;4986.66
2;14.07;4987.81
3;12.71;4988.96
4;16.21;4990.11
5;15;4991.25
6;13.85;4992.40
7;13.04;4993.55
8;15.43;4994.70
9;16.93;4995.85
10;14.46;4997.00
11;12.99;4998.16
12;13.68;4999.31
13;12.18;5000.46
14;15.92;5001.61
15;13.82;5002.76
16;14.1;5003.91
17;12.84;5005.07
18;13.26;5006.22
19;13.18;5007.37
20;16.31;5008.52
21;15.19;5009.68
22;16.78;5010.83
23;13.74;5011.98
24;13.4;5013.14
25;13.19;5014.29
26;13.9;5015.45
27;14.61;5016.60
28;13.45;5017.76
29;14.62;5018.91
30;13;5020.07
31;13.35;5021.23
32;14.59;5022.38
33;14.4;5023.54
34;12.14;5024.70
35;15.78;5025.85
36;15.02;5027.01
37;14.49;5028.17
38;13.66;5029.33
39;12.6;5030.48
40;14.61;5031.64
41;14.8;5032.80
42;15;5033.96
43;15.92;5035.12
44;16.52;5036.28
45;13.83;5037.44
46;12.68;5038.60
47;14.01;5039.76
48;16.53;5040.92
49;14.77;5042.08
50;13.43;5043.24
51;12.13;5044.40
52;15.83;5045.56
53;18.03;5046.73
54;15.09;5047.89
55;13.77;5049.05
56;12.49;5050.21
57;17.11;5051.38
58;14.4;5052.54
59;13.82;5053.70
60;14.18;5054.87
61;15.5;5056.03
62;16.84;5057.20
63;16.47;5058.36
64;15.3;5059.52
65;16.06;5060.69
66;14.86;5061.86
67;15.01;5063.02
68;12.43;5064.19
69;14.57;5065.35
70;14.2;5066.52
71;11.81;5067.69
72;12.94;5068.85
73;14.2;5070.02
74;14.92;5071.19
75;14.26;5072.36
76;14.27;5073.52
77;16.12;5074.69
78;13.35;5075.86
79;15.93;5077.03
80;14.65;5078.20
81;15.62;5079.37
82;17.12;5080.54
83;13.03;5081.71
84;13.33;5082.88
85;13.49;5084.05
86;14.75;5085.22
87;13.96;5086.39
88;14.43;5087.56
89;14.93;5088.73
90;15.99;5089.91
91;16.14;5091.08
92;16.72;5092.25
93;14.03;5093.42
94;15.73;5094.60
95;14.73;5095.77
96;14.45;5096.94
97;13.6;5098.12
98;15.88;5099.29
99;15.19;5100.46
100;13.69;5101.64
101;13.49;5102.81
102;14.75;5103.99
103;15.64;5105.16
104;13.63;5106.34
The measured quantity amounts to 0.53 A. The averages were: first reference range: 14.2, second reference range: 15.1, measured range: 14.4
